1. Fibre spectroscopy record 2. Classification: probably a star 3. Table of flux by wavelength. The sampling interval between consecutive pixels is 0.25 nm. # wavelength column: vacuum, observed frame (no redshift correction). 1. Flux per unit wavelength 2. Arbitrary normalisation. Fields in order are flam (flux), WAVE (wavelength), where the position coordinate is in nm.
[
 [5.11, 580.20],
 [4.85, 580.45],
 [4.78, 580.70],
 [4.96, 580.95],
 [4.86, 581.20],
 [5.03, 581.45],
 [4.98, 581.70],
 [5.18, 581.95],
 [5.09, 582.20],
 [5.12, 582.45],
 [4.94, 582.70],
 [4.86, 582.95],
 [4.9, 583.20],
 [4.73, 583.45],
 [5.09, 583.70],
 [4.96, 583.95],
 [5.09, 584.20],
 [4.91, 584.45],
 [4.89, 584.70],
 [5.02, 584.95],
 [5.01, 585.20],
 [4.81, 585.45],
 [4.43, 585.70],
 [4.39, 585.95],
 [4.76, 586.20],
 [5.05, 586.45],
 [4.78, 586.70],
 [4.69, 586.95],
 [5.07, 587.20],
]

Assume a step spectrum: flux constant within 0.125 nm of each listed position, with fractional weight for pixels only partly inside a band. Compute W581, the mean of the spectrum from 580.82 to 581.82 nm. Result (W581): 4.96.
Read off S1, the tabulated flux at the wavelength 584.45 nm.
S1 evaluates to 4.91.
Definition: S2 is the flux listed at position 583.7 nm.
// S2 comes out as 5.09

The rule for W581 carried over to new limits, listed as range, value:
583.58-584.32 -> 5.05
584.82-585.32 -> 5.01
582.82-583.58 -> 4.83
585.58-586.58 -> 4.66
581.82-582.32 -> 5.13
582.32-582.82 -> 5.03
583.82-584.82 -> 4.96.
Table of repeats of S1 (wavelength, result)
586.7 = 4.78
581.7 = 4.98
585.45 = 4.81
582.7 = 4.94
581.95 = 5.18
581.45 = 5.03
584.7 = 4.89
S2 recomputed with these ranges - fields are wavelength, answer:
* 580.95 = 4.96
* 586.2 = 4.76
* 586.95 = 4.69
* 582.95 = 4.86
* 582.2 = 5.09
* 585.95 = 4.39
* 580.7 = 4.78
